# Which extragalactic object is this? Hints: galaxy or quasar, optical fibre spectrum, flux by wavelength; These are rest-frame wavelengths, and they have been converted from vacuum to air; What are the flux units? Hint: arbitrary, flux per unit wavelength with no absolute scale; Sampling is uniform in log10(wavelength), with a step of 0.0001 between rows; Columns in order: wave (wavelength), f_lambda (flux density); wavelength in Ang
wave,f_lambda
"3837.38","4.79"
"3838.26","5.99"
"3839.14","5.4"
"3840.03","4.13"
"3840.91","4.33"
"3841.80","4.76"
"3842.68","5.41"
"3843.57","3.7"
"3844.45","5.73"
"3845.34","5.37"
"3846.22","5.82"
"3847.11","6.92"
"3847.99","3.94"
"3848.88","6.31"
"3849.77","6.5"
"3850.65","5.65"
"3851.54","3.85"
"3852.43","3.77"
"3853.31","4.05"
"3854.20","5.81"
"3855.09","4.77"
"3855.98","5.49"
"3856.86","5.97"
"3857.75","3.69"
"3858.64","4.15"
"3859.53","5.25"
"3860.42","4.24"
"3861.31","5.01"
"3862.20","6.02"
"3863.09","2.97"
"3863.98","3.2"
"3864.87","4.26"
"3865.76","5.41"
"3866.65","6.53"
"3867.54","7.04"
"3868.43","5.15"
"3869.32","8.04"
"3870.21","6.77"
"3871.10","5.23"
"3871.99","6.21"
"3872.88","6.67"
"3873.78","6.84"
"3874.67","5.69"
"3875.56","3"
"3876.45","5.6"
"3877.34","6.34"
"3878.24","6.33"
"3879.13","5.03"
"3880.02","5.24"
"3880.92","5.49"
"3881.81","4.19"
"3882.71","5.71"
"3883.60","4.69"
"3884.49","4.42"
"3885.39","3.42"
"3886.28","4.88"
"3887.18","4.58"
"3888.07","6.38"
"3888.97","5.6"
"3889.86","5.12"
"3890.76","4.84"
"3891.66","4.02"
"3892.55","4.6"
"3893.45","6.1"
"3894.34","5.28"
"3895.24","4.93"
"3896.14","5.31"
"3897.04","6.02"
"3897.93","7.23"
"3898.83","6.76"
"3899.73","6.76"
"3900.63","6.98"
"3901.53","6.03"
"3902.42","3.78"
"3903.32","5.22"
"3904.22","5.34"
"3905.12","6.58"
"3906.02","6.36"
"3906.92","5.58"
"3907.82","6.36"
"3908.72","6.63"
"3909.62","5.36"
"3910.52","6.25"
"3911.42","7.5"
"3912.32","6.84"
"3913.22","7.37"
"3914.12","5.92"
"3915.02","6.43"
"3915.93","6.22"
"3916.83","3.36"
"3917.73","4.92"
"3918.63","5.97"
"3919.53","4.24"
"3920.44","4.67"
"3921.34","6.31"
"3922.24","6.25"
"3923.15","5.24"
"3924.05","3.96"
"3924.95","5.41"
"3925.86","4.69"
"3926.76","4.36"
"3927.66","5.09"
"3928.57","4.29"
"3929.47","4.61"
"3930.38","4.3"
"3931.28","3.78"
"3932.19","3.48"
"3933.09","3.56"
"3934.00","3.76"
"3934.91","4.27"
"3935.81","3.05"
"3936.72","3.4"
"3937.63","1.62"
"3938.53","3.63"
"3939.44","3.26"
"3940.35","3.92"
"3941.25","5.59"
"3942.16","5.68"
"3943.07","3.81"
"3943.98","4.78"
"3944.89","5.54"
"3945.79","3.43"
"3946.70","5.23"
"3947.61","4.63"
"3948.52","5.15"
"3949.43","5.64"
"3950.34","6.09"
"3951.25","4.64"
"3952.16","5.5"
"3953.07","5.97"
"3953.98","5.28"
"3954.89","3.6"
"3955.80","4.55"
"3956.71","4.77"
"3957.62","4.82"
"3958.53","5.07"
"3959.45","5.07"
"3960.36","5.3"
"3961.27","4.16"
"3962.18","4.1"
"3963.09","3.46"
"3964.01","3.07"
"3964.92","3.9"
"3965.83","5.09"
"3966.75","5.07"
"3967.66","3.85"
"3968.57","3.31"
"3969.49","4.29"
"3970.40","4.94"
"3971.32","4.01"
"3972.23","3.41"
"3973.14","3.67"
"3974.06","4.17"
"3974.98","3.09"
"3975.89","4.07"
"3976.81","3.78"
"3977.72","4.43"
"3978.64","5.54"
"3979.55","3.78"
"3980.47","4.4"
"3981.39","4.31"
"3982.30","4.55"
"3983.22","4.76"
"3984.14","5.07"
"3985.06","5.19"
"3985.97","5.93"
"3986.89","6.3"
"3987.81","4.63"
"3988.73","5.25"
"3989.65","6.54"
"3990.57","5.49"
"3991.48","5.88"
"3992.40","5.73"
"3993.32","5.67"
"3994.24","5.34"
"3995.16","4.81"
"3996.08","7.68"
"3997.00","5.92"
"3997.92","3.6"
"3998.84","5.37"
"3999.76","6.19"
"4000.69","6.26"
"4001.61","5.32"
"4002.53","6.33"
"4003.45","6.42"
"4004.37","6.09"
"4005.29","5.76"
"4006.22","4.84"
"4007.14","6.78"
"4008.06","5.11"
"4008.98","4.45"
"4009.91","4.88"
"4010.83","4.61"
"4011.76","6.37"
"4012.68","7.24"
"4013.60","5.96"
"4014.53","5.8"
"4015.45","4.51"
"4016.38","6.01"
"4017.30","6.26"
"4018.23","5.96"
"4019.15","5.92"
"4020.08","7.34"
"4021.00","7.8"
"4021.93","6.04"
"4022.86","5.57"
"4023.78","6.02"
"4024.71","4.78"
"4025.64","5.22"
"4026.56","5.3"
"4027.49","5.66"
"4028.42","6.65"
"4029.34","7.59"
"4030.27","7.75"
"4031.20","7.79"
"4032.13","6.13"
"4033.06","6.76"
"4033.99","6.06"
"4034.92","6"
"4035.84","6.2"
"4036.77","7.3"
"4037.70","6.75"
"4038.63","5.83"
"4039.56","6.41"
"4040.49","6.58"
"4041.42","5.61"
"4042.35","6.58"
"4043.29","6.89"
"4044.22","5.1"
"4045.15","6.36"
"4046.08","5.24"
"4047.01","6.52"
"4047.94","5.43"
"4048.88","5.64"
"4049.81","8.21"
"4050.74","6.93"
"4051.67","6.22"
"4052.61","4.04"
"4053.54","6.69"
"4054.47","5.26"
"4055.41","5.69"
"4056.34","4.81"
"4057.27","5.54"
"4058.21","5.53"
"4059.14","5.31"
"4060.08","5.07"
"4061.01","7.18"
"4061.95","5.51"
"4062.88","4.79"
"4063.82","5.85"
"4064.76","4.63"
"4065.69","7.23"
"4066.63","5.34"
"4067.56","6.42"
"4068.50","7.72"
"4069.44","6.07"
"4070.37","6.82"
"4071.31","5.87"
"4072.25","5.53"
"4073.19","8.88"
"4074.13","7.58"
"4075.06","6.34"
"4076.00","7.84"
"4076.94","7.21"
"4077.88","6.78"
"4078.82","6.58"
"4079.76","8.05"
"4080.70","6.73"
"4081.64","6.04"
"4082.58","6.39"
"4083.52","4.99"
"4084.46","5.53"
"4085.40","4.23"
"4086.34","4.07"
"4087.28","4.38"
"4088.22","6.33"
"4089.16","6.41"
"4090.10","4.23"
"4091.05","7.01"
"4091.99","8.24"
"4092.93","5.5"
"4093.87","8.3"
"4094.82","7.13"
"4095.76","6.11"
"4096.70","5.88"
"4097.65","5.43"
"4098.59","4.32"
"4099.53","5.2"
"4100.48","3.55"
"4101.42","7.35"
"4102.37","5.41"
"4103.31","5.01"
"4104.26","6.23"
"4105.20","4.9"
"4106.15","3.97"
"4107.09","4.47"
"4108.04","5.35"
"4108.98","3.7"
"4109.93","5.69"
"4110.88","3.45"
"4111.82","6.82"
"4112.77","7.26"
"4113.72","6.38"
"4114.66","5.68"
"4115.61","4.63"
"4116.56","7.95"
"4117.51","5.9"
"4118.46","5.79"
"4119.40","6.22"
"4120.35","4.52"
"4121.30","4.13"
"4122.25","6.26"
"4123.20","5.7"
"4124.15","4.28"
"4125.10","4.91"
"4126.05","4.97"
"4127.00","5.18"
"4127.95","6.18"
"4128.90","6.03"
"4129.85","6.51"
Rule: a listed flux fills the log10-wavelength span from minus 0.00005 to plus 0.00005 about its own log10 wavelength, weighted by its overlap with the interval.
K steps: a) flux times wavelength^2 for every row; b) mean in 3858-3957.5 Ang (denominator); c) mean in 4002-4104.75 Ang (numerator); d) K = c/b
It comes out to 1.27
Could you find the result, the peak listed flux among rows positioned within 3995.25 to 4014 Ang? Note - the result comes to 7.68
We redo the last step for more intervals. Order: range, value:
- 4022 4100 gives 8.88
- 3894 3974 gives 7.5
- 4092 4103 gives 8.3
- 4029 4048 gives 7.79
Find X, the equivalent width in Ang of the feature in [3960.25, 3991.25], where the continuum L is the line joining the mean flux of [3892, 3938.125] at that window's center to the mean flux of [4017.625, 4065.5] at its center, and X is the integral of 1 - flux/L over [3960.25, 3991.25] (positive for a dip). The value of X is 6.4 Ang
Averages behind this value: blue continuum 5.25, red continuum 6.09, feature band 4.5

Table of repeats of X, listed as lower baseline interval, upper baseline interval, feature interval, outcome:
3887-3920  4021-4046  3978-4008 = 3.1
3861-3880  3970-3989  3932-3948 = 2.8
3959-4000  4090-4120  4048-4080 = -4.9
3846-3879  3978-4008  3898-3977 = 8.3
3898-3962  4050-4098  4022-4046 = -1.7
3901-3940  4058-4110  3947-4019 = 4.0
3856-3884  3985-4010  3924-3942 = 4.8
